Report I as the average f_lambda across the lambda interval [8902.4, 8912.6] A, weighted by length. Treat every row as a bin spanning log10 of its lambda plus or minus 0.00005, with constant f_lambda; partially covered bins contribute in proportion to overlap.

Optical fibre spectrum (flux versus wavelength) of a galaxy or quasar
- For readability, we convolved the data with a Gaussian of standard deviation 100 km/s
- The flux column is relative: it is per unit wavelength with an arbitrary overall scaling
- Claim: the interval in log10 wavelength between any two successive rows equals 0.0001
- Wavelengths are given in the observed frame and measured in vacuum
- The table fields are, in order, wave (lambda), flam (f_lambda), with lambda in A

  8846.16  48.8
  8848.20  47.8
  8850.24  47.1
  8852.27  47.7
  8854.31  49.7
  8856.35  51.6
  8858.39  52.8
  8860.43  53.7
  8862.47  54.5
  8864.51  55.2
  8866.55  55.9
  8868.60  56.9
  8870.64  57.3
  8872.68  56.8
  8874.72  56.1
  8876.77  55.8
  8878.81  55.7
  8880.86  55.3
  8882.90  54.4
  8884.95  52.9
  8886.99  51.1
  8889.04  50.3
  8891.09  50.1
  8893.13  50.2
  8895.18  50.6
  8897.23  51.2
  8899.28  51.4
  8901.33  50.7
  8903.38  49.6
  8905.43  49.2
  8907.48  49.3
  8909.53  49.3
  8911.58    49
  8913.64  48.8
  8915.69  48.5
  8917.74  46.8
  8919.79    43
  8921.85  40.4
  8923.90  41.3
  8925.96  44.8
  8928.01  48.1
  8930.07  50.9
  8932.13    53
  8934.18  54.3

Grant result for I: 49.3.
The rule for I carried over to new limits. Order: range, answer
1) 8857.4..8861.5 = 53.3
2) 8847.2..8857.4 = 48.8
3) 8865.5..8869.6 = 56.3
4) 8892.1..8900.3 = 50.9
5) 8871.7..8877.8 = 56.2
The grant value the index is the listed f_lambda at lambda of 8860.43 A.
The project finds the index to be 53.7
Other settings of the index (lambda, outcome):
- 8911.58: 49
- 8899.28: 51.4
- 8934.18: 54.3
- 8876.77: 55.8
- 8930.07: 50.9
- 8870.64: 57.3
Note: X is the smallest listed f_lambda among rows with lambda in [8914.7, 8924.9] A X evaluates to 40.4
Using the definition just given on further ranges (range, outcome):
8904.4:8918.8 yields 46.8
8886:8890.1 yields 50.3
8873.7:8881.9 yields 55.3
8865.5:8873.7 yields 55.9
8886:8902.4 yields 50.1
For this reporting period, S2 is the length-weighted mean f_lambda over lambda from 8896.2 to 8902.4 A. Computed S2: 51.1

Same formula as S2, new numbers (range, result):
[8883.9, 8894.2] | 50.9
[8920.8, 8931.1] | 45.1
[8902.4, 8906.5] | 49.4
